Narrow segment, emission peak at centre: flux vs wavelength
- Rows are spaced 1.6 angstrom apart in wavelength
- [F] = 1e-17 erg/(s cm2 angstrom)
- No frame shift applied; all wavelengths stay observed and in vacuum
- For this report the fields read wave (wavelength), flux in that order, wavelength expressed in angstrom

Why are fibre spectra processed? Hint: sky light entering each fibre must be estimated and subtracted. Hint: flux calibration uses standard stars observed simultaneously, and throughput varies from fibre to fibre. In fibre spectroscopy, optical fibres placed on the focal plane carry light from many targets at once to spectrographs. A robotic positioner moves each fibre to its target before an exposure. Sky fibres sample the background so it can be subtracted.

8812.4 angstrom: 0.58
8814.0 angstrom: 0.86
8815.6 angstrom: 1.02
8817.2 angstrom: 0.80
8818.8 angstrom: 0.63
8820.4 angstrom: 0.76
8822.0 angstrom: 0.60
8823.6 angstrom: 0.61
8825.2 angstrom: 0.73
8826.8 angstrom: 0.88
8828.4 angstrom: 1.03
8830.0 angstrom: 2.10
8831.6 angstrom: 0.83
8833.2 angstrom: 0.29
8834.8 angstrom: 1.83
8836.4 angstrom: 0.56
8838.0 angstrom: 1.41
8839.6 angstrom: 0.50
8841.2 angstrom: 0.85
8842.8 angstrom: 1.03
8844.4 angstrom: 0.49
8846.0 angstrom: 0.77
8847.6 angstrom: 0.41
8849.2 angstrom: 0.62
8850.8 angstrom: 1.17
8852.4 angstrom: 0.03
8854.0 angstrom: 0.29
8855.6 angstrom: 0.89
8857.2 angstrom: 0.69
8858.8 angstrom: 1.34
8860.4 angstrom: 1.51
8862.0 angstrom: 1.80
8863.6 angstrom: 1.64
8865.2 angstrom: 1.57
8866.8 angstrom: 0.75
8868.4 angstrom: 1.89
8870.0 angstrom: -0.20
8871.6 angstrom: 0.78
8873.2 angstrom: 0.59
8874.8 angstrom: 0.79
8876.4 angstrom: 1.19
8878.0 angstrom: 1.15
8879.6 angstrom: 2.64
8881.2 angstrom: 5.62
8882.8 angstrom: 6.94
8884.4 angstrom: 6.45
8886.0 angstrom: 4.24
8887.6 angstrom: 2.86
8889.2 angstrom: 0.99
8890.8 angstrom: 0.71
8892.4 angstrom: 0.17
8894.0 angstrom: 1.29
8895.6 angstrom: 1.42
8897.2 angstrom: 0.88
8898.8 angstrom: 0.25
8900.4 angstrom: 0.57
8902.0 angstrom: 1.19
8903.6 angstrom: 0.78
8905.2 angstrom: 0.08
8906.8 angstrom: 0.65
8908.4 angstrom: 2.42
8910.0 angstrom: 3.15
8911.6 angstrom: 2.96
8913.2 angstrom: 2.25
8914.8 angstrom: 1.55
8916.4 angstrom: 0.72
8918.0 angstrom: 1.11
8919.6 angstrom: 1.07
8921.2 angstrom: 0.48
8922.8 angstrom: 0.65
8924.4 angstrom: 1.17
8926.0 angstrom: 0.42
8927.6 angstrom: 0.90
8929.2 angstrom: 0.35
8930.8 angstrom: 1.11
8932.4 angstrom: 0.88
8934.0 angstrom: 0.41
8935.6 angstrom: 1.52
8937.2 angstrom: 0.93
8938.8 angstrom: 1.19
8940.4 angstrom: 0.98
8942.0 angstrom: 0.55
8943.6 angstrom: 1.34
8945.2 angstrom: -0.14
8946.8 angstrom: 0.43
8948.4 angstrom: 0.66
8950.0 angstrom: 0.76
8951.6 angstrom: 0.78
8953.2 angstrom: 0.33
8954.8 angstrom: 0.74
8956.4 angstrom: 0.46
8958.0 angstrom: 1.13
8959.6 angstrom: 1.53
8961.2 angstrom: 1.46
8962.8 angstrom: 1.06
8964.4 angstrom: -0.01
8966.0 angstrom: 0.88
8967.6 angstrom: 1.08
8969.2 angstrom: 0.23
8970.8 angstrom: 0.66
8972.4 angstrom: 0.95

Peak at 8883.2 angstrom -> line H-alpha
